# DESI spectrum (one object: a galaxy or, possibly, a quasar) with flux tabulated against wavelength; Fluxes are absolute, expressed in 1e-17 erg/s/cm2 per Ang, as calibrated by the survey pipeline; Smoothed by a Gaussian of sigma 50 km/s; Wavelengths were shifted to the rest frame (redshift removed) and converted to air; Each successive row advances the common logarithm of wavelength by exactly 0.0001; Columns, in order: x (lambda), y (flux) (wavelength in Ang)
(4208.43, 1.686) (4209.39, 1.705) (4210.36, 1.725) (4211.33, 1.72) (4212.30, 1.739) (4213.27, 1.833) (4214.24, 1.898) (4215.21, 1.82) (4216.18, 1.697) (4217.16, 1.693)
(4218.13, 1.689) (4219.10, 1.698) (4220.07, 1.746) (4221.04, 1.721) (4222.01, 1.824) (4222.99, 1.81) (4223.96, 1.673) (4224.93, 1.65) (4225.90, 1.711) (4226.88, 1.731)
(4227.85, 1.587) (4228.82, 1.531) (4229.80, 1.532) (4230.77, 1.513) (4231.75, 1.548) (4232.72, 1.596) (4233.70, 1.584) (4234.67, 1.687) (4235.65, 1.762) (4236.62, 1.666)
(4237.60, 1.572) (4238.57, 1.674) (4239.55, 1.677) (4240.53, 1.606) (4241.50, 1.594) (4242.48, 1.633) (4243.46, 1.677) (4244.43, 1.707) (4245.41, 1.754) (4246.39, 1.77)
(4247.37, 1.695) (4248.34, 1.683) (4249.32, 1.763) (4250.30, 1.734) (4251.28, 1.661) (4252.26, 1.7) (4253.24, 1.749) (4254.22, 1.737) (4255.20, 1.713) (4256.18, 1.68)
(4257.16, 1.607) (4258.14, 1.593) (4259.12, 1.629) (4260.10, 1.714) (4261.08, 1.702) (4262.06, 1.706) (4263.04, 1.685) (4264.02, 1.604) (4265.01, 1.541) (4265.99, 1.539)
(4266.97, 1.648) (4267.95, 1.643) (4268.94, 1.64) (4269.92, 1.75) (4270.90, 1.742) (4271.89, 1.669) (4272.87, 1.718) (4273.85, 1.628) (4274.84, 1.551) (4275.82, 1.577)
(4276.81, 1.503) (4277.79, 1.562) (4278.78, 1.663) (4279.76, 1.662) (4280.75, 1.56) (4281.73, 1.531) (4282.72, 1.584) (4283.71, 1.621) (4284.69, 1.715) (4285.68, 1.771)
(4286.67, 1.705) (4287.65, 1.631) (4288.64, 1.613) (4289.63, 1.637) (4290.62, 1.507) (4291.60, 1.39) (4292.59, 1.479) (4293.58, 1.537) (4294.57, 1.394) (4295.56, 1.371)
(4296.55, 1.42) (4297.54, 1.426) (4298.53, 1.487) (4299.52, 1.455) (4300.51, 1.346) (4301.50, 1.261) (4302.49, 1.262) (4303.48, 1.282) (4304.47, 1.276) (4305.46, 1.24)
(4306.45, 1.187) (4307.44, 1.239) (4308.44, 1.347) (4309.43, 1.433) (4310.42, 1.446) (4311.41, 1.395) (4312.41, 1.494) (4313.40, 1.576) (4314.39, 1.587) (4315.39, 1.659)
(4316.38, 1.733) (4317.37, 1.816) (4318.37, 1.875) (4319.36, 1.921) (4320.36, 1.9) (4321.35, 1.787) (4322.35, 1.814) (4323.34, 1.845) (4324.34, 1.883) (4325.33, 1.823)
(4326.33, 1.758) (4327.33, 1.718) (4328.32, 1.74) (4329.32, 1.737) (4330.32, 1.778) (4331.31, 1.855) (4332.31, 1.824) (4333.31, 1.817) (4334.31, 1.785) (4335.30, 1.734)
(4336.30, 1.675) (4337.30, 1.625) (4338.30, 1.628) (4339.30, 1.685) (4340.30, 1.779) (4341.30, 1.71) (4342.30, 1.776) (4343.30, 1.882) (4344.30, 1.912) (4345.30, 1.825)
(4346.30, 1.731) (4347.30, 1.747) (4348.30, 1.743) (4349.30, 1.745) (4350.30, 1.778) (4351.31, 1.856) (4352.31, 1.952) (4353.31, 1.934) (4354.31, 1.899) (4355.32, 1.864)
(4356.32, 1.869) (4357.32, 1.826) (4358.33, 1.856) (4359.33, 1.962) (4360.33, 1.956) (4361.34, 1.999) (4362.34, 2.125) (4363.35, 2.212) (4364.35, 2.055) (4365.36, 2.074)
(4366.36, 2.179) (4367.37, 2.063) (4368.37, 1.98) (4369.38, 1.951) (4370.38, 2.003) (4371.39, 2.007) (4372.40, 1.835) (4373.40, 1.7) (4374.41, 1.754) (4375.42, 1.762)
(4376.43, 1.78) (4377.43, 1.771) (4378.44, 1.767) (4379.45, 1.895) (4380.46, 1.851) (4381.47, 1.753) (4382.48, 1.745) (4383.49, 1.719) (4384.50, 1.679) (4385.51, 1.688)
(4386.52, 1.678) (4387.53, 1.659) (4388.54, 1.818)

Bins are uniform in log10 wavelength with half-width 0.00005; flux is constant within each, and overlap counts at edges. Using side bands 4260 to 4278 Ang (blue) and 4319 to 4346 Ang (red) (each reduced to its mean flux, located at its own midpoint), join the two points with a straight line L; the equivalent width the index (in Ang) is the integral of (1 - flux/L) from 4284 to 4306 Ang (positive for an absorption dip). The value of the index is 3.0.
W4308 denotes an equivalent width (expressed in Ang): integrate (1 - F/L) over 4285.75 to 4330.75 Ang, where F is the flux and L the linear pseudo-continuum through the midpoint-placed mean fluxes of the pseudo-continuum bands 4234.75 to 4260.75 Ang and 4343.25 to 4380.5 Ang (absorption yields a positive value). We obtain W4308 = 5.9 Ang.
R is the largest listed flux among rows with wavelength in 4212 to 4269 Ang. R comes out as 1.898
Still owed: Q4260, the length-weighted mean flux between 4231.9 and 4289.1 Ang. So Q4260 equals 1.66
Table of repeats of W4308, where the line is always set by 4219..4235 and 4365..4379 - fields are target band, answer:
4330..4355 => 0.9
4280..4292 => 1.0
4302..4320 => 3.1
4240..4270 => 0.5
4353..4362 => -0.2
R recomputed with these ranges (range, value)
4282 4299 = 1.771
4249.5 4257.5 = 1.749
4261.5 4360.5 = 1.962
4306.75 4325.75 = 1.921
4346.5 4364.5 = 2.212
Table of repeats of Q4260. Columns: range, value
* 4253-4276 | 1.66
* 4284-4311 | 1.44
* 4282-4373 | 1.71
